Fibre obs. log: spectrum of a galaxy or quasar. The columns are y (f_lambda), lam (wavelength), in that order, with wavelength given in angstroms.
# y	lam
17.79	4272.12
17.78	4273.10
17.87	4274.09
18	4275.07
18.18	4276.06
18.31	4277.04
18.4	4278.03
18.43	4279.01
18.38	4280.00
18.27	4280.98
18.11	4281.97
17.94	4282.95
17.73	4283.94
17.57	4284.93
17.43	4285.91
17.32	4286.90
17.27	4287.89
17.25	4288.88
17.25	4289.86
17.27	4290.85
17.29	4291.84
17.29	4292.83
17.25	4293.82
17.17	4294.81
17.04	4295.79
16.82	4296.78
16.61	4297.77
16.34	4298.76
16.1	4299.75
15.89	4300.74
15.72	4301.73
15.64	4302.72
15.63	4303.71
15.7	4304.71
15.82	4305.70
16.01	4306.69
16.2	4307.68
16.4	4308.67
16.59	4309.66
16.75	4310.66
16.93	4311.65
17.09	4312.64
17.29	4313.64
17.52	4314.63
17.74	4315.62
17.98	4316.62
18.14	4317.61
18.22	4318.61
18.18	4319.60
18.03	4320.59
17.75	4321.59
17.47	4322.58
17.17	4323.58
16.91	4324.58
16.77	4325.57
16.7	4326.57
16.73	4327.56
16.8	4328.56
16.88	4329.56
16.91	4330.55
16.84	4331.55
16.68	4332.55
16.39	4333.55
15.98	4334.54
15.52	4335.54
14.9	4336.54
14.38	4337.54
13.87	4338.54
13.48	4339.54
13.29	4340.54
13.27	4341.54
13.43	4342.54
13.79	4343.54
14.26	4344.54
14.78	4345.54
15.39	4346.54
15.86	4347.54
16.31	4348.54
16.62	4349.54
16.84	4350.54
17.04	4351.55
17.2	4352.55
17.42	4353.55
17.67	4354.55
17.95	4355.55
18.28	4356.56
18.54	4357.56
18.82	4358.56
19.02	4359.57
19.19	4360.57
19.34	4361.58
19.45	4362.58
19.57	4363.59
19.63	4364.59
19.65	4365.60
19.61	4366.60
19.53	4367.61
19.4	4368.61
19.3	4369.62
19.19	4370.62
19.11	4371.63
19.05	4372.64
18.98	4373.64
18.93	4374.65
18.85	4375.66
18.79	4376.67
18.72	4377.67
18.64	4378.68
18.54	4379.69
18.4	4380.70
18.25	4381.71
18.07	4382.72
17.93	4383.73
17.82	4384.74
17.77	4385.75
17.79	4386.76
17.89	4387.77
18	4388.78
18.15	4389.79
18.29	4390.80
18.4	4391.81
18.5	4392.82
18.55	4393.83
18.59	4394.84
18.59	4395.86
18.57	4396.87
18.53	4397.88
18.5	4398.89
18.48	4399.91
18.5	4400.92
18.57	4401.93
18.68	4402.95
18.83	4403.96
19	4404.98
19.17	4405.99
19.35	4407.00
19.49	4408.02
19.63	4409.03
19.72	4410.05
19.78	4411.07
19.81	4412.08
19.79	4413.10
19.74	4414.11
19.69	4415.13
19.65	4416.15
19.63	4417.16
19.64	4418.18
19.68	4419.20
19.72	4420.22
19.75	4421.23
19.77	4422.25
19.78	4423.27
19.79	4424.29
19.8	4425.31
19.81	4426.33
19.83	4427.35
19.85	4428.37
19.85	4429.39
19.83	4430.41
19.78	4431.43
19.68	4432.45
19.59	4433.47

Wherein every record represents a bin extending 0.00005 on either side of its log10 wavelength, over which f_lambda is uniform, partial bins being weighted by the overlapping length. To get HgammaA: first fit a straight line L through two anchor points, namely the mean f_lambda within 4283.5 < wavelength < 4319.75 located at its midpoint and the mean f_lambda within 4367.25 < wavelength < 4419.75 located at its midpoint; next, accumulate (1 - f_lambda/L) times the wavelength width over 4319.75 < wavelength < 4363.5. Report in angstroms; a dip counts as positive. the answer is 3.0 angstroms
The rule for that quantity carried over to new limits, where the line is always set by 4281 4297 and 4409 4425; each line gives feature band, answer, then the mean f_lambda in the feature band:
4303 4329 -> 1.3 angstroms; 17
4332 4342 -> 1.9 angstroms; 14.8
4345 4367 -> 0.9 angstroms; 17.9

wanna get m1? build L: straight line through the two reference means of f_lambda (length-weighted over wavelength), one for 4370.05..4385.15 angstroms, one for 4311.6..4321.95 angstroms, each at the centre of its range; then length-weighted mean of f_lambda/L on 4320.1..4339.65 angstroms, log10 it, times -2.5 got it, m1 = 0.10 mag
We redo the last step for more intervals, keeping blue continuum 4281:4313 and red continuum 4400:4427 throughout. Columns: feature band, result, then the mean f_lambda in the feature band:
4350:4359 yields 0.023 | 17.7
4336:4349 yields 0.235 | 14.4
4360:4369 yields -0.065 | 19.5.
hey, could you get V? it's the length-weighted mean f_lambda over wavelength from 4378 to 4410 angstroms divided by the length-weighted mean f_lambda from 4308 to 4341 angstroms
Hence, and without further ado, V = 1.1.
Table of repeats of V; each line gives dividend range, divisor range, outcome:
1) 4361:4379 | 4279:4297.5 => 1.10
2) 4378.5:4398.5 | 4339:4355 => 1.18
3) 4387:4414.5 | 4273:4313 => 1.10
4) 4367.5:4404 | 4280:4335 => 1.09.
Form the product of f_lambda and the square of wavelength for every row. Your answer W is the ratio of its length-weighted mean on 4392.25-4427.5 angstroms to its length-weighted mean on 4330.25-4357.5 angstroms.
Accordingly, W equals 1.26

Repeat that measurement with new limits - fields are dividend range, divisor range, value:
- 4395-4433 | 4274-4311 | 1.20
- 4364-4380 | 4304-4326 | 1.15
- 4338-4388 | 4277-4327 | 1.06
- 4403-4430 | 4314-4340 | 1.22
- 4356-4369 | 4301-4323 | 1.16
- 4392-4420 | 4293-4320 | 1.19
